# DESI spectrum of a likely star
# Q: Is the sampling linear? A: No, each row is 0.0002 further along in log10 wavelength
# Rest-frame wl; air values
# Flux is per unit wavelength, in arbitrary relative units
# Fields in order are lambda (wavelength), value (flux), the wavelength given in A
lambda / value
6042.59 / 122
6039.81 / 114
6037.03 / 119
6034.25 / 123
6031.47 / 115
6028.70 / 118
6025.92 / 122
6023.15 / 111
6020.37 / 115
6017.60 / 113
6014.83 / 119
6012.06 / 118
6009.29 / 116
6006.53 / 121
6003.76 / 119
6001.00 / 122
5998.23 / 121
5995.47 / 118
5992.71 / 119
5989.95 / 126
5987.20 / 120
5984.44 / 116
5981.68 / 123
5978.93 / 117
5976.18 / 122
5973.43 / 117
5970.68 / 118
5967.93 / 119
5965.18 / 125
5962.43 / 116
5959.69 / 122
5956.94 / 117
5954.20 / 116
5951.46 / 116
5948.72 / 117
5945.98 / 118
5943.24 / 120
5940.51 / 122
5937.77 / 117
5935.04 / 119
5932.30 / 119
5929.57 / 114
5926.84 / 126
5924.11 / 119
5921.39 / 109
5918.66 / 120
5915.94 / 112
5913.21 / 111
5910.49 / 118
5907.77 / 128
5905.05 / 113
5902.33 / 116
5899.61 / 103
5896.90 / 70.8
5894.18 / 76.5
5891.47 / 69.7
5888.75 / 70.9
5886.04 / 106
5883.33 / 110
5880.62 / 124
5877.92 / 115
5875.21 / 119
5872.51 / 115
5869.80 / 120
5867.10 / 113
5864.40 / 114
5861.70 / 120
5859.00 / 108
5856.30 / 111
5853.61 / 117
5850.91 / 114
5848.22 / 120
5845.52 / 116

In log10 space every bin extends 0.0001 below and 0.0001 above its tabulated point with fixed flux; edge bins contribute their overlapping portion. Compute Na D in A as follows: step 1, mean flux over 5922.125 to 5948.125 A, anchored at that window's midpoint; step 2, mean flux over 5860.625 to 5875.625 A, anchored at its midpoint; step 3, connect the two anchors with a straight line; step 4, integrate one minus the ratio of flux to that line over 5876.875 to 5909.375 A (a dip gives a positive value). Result 4.8 A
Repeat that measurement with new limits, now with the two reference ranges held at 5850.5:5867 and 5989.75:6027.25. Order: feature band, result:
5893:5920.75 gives 2.0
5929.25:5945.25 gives -0.4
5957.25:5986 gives -0.5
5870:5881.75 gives -0.4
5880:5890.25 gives 1.2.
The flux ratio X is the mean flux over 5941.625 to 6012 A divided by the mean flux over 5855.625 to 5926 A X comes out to 1.10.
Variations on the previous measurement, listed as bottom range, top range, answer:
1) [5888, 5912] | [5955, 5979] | 1.23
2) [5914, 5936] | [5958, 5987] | 1.02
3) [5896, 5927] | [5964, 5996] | 1.07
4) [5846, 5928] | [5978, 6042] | 1.08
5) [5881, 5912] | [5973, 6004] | 1.21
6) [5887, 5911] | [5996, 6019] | 1.24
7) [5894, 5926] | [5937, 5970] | 1.08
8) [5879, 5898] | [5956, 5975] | 1.32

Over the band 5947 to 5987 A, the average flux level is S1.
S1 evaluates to 119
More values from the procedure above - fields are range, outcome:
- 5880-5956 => 110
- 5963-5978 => 120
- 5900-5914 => 116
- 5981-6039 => 119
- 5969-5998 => 120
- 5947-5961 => 118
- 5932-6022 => 119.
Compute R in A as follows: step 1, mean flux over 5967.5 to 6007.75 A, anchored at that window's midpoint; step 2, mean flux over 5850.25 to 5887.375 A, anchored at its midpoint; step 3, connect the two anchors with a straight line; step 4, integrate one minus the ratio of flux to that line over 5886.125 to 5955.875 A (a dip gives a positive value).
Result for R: 4.4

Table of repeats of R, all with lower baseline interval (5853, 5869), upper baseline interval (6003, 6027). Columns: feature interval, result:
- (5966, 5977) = -0.3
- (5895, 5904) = 1.5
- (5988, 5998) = -0.4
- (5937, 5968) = -0.8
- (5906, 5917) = -0.2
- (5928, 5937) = -0.2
